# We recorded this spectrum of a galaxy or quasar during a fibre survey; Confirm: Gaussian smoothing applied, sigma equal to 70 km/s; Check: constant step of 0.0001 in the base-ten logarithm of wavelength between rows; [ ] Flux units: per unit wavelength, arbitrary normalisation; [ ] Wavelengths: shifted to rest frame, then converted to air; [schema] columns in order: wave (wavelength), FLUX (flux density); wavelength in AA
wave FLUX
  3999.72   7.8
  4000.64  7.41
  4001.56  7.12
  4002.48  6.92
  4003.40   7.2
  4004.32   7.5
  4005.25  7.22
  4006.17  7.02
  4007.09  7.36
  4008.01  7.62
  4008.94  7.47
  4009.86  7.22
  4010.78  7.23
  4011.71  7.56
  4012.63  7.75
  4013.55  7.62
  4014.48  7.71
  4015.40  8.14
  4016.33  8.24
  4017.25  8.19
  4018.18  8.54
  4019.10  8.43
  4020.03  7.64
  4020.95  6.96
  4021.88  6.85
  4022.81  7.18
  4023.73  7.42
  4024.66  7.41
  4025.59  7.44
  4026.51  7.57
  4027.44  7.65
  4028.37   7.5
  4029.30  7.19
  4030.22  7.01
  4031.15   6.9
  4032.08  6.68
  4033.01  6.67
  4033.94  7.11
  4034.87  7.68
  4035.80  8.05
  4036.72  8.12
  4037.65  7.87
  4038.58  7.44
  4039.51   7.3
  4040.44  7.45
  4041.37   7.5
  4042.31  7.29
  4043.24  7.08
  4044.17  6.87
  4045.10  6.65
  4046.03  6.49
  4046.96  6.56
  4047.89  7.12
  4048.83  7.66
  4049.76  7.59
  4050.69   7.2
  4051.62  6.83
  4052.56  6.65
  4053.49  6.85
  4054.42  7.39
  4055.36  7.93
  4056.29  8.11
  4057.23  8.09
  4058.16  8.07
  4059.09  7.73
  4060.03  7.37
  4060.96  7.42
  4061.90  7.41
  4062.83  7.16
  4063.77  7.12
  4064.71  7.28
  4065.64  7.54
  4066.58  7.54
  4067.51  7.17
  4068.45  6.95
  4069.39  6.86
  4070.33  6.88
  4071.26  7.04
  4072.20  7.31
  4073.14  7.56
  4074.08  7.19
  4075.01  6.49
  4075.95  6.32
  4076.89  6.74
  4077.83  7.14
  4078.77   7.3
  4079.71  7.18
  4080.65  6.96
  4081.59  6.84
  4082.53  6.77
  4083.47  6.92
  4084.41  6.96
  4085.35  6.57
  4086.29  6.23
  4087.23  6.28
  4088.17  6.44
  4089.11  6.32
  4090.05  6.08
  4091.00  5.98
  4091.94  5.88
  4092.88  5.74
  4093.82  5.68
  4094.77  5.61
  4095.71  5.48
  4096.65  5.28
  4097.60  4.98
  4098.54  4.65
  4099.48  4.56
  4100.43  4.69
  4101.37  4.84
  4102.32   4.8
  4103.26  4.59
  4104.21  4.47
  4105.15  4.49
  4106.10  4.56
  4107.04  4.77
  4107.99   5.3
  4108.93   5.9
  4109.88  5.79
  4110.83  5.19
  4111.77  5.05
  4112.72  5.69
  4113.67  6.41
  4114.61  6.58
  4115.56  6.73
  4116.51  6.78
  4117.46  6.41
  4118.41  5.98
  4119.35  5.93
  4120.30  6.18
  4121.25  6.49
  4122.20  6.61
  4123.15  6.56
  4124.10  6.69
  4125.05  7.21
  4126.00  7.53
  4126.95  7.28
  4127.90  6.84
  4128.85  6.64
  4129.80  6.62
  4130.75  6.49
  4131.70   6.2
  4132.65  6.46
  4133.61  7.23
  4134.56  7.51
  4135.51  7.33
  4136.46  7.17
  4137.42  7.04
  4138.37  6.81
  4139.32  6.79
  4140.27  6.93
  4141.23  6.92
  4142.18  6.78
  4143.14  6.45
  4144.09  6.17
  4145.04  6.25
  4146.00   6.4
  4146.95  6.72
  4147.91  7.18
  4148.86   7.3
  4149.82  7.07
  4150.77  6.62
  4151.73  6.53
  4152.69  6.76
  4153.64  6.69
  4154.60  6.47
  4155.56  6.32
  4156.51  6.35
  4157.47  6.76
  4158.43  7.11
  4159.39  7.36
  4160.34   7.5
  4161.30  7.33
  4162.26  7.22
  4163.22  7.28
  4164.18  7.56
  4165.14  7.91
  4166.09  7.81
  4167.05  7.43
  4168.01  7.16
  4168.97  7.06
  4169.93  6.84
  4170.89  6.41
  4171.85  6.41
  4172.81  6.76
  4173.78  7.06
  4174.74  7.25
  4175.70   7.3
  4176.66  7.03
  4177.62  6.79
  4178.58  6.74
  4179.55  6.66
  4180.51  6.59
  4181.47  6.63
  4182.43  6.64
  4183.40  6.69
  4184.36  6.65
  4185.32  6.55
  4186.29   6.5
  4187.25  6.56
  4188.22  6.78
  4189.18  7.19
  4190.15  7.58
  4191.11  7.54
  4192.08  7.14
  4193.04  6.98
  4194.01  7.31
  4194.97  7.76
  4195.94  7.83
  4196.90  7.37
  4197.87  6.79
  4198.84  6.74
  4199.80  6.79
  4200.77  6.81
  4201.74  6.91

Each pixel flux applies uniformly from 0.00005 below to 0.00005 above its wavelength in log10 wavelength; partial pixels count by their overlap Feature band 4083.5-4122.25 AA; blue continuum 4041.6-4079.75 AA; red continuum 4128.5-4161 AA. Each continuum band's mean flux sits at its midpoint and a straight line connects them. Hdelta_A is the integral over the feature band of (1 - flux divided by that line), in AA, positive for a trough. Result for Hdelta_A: 7.26 AA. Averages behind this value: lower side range 7.2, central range 5.69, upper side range 6.8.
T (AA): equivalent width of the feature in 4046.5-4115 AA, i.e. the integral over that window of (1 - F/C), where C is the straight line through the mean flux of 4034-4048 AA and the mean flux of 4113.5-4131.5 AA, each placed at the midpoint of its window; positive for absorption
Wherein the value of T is 5.4 AA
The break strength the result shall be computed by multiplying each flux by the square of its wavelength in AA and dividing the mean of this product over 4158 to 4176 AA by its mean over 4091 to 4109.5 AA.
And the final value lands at 1.5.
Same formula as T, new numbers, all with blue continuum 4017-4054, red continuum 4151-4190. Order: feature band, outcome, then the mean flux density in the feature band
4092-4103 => 3.1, 5.14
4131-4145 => 0.4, 6.82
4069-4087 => 0.7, 6.9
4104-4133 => 3.8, 6.14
